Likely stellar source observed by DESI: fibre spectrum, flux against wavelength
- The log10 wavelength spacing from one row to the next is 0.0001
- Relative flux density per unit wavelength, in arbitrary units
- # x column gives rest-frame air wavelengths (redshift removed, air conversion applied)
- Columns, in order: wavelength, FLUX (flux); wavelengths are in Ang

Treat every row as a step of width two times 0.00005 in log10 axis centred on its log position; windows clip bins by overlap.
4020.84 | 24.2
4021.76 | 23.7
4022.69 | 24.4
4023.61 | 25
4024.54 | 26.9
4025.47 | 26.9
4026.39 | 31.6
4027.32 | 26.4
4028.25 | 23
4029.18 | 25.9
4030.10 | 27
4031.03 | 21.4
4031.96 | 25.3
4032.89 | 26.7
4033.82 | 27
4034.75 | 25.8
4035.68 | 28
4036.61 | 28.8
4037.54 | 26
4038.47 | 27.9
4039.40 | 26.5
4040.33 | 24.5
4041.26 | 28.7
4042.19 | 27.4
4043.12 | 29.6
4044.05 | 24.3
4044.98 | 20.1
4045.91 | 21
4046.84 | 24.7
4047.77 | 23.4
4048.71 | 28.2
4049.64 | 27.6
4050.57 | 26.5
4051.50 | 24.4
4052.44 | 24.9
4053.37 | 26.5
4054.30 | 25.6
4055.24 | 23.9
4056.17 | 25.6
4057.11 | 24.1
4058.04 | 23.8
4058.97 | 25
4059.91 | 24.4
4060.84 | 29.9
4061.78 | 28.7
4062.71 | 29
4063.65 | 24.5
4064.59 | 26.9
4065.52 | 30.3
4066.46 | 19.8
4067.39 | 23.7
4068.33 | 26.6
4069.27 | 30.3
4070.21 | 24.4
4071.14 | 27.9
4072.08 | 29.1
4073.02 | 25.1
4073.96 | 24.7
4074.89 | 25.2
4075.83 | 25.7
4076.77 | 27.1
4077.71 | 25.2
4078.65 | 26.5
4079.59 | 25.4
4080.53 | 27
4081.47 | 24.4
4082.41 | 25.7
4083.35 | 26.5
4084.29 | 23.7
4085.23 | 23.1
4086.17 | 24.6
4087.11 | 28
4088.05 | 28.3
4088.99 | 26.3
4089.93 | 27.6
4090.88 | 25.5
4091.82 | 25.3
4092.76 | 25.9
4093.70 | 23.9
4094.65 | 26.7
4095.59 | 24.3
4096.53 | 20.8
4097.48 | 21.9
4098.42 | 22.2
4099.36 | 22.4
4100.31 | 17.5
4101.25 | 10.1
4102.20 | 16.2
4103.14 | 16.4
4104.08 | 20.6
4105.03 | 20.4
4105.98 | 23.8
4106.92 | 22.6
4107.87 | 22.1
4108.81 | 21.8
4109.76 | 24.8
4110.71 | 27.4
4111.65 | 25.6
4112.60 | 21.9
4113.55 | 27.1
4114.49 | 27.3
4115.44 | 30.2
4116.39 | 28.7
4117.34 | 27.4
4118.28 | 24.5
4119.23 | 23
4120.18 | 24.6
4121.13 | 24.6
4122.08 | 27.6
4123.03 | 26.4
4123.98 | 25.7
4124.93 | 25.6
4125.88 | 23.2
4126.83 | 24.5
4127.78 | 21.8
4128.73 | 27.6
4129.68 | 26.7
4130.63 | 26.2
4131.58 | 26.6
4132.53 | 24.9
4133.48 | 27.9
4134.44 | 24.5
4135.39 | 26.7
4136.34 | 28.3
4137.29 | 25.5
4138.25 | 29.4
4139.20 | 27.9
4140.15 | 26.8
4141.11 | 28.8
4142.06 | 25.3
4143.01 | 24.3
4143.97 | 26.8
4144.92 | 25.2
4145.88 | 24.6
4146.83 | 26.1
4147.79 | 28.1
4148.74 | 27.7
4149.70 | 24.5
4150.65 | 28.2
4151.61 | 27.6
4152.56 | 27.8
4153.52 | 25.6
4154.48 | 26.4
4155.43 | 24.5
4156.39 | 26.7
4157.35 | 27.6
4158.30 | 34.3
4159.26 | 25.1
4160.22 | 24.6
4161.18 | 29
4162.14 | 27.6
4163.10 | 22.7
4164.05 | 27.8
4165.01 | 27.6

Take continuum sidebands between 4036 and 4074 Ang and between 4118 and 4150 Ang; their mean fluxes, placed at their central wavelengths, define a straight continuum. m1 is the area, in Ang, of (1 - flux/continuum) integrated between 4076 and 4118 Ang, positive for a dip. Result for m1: 3.0 Ang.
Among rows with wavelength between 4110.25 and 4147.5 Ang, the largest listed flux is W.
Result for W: 30.2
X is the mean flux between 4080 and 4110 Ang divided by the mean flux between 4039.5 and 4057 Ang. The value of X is 0.9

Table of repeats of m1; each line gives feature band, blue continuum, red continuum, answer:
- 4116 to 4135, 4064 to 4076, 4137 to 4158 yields 0.7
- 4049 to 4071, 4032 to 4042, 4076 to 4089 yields 0.3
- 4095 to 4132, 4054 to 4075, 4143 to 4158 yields 3.7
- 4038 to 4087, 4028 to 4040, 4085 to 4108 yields -2.5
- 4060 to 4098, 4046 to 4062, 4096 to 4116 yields -3.1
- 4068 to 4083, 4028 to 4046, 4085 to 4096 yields -0.2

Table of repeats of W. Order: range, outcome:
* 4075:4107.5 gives 28.3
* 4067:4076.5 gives 30.3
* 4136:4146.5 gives 29.4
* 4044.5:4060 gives 28.2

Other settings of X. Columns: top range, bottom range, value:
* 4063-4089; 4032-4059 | 1.01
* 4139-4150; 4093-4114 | 1.20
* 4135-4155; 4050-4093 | 1.03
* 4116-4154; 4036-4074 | 1.01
